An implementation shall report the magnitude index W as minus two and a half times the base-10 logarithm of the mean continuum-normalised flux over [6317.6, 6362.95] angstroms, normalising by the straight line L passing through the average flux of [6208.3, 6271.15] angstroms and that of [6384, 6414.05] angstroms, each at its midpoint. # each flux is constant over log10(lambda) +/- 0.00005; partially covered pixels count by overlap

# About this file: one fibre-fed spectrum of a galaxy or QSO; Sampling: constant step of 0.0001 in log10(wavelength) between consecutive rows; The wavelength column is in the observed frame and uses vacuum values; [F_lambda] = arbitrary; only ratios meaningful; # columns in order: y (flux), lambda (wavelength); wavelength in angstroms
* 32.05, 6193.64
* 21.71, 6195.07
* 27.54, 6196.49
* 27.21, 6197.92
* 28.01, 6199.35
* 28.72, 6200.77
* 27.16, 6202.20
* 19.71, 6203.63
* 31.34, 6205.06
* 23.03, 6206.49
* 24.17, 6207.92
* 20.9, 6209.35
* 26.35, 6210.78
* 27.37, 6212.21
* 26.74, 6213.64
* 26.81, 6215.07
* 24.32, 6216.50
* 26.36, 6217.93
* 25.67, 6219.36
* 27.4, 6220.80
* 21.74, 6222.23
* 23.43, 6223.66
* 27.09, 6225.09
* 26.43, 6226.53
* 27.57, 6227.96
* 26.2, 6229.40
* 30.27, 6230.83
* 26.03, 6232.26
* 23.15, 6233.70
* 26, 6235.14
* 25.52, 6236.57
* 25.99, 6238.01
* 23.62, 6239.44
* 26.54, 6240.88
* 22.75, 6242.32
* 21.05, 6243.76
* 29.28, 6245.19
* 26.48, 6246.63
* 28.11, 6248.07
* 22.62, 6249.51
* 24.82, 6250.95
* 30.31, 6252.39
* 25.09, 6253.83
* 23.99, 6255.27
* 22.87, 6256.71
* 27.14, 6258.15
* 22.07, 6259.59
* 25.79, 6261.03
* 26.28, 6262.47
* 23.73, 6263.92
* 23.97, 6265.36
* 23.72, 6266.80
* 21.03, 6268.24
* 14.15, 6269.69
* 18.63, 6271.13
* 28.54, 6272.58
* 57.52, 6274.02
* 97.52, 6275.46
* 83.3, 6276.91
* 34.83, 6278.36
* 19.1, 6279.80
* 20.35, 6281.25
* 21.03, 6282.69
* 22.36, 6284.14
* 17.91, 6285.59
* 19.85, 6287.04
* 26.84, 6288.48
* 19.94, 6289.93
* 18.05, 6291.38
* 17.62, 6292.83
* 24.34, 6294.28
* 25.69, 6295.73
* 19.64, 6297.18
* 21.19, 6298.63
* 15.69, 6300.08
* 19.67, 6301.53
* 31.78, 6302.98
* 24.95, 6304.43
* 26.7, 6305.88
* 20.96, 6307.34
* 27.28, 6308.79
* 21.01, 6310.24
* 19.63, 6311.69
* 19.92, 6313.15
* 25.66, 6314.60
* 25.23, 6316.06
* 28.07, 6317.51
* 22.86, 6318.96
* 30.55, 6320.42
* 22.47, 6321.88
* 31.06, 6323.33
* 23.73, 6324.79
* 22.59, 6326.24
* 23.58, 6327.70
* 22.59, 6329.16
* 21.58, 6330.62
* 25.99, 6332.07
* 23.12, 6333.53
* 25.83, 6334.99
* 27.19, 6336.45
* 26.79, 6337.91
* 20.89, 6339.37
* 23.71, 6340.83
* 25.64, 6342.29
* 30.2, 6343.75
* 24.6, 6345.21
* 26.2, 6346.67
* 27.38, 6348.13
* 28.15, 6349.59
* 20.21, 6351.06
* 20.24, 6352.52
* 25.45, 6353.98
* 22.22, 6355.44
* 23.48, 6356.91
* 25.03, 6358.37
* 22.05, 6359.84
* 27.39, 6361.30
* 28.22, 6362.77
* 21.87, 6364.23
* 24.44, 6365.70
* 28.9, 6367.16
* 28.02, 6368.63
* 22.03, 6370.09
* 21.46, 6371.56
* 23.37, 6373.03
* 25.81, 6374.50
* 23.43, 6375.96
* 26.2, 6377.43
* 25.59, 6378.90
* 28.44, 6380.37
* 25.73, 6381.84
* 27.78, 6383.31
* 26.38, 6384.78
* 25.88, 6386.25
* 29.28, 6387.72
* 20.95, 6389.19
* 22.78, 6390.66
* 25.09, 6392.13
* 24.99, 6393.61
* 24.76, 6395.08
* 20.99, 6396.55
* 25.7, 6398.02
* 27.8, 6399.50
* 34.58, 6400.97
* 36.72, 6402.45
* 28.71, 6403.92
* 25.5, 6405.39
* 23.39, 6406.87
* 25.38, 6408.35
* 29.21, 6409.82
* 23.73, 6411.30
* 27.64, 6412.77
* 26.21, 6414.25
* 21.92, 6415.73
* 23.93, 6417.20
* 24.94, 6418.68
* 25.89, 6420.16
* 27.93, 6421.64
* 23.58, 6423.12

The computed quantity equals 0.044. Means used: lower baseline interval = 25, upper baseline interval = 26.5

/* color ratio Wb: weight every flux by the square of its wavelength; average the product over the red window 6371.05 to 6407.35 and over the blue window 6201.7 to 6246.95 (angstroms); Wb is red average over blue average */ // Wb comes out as 1.1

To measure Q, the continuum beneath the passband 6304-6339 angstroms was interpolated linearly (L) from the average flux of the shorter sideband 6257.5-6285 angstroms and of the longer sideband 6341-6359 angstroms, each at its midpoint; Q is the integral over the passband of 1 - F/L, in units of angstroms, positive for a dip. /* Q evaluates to 3.7 angstroms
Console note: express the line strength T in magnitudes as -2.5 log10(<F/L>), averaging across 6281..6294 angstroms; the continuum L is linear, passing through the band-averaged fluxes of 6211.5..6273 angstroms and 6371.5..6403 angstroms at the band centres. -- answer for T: 0.23 mag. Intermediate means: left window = 25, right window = 26.1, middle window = 20.6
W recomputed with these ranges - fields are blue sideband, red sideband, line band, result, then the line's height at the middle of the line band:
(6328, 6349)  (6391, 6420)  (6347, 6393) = 0.03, 25.7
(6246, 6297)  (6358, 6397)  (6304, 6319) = 0.13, 26.9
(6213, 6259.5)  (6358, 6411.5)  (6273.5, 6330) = -0.07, 25.7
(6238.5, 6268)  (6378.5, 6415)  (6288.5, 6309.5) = 0.13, 25.5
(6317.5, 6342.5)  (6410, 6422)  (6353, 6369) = 0.00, 25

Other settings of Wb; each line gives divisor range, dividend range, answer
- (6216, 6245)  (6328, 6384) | 1.02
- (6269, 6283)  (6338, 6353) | 0.63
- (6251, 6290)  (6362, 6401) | 0.89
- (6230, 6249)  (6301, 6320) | 0.97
